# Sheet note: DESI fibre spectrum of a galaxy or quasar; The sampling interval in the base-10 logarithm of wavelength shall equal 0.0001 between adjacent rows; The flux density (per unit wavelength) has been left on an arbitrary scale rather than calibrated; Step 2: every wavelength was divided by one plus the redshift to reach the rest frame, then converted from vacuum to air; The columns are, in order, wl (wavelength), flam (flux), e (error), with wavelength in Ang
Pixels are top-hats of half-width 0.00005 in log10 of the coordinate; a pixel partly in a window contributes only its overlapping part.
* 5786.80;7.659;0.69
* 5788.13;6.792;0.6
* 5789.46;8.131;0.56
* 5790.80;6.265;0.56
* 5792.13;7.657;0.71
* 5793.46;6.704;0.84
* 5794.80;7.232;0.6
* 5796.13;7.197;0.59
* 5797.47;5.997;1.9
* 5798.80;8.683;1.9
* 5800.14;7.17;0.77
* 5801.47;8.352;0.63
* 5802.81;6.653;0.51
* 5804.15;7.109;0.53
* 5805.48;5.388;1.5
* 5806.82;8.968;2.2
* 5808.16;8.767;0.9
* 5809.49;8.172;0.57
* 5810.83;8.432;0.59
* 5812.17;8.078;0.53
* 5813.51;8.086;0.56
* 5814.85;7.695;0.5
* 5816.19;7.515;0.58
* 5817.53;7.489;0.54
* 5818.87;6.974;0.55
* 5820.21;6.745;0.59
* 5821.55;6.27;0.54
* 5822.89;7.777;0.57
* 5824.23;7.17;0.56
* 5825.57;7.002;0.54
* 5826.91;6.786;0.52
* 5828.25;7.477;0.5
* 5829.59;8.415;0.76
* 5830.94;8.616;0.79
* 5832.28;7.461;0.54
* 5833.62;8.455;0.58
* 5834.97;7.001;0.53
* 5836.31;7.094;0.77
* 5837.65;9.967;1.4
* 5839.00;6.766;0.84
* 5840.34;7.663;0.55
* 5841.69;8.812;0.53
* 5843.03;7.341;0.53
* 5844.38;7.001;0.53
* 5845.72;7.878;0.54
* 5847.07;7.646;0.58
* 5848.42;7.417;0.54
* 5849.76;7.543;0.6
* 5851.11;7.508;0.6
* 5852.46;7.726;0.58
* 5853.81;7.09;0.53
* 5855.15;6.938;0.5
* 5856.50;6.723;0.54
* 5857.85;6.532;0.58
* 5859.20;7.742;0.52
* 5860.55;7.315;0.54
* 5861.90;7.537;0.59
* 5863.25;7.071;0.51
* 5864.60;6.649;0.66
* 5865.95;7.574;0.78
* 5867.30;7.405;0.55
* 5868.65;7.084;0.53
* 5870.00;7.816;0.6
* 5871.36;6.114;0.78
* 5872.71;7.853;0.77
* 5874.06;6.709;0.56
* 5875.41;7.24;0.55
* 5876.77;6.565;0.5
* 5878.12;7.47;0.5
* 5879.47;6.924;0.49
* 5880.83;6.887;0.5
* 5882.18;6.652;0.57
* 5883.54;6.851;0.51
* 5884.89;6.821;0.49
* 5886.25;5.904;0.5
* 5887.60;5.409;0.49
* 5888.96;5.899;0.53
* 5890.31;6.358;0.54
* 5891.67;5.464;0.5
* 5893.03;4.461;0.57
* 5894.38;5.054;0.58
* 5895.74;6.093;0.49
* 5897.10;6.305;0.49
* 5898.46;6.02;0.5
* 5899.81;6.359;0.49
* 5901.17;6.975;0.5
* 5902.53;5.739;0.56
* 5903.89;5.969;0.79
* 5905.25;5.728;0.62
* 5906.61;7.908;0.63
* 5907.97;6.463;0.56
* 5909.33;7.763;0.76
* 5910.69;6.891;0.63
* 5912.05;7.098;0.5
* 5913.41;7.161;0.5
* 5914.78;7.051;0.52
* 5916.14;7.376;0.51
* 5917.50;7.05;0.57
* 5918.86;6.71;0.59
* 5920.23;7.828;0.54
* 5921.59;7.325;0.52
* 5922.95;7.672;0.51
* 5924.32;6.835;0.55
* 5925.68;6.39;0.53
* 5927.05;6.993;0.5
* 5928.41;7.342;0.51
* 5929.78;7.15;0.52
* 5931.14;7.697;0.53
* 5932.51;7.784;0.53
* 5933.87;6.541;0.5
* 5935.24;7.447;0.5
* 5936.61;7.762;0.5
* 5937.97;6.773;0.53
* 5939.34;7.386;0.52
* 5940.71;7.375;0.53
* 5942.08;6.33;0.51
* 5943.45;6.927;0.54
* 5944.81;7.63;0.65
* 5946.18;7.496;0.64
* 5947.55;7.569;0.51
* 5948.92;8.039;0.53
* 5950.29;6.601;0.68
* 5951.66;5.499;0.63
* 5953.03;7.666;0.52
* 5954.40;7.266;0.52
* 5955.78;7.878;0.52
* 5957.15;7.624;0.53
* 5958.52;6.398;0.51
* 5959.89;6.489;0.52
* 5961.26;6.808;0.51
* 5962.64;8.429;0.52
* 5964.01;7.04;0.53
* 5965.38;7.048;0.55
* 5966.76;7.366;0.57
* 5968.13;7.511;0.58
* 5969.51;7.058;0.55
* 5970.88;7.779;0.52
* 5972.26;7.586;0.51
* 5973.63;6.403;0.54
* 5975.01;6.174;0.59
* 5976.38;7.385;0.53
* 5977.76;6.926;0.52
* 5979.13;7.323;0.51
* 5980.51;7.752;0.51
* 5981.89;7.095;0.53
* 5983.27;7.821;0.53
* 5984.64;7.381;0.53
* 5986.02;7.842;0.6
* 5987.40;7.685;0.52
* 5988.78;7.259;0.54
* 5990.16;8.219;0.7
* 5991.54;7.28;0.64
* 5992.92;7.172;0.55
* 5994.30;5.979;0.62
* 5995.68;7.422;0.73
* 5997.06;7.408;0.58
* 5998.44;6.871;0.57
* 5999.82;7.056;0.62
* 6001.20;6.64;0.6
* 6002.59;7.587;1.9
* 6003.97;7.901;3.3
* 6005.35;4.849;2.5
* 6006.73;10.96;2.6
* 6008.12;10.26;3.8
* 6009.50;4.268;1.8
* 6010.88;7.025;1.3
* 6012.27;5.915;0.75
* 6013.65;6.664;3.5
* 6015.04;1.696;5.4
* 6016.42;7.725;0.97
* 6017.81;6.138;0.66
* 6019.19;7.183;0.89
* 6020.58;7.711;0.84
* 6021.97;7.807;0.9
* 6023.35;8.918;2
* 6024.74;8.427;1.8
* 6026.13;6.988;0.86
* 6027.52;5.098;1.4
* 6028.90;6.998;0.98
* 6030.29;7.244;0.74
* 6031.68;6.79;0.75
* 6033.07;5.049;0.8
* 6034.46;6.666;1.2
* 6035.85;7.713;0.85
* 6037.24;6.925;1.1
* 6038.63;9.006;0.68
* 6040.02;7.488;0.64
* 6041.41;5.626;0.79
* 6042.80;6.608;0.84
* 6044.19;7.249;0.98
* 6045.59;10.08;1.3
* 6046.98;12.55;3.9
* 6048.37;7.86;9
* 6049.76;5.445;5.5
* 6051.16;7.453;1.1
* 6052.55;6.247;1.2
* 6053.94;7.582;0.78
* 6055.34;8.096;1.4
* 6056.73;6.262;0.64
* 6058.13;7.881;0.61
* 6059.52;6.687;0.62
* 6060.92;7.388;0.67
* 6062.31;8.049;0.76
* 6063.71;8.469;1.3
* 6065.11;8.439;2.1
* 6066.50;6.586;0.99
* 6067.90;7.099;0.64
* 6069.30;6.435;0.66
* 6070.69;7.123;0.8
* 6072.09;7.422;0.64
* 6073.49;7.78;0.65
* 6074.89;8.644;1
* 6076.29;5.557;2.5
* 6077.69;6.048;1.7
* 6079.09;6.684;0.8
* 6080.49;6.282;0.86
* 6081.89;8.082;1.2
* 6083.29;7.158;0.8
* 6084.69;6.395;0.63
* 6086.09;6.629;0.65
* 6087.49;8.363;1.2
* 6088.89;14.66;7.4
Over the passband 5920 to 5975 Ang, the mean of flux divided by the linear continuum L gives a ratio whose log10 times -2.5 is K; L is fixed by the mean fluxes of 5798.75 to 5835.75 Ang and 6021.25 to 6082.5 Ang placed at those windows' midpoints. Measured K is 0.04 mag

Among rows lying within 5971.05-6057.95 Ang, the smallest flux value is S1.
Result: 1.696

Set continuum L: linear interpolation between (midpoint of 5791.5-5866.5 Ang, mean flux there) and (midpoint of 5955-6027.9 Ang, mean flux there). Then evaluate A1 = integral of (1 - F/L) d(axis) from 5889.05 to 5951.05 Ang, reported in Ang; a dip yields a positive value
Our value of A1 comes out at 3.8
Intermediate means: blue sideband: 7.48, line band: 6.86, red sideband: 7.16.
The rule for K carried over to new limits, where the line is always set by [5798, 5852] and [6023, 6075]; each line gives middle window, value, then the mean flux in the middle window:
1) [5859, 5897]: 0.14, 6.66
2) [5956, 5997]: 0.03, 7.26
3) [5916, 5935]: 0.05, 7.19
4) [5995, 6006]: 0.07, 6.98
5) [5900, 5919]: 0.11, 6.84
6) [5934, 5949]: 0.03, 7.28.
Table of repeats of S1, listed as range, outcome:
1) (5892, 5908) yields 4.461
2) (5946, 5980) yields 5.499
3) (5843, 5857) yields 6.723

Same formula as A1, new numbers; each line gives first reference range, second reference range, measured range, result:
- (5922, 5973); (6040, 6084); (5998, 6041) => 1.8 Ang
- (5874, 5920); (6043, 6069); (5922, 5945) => -1.3 Ang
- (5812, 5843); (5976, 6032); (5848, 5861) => 0.5 Ang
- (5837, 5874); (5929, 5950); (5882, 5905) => 4.3 Ang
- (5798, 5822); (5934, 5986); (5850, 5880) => 1.1 Ang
